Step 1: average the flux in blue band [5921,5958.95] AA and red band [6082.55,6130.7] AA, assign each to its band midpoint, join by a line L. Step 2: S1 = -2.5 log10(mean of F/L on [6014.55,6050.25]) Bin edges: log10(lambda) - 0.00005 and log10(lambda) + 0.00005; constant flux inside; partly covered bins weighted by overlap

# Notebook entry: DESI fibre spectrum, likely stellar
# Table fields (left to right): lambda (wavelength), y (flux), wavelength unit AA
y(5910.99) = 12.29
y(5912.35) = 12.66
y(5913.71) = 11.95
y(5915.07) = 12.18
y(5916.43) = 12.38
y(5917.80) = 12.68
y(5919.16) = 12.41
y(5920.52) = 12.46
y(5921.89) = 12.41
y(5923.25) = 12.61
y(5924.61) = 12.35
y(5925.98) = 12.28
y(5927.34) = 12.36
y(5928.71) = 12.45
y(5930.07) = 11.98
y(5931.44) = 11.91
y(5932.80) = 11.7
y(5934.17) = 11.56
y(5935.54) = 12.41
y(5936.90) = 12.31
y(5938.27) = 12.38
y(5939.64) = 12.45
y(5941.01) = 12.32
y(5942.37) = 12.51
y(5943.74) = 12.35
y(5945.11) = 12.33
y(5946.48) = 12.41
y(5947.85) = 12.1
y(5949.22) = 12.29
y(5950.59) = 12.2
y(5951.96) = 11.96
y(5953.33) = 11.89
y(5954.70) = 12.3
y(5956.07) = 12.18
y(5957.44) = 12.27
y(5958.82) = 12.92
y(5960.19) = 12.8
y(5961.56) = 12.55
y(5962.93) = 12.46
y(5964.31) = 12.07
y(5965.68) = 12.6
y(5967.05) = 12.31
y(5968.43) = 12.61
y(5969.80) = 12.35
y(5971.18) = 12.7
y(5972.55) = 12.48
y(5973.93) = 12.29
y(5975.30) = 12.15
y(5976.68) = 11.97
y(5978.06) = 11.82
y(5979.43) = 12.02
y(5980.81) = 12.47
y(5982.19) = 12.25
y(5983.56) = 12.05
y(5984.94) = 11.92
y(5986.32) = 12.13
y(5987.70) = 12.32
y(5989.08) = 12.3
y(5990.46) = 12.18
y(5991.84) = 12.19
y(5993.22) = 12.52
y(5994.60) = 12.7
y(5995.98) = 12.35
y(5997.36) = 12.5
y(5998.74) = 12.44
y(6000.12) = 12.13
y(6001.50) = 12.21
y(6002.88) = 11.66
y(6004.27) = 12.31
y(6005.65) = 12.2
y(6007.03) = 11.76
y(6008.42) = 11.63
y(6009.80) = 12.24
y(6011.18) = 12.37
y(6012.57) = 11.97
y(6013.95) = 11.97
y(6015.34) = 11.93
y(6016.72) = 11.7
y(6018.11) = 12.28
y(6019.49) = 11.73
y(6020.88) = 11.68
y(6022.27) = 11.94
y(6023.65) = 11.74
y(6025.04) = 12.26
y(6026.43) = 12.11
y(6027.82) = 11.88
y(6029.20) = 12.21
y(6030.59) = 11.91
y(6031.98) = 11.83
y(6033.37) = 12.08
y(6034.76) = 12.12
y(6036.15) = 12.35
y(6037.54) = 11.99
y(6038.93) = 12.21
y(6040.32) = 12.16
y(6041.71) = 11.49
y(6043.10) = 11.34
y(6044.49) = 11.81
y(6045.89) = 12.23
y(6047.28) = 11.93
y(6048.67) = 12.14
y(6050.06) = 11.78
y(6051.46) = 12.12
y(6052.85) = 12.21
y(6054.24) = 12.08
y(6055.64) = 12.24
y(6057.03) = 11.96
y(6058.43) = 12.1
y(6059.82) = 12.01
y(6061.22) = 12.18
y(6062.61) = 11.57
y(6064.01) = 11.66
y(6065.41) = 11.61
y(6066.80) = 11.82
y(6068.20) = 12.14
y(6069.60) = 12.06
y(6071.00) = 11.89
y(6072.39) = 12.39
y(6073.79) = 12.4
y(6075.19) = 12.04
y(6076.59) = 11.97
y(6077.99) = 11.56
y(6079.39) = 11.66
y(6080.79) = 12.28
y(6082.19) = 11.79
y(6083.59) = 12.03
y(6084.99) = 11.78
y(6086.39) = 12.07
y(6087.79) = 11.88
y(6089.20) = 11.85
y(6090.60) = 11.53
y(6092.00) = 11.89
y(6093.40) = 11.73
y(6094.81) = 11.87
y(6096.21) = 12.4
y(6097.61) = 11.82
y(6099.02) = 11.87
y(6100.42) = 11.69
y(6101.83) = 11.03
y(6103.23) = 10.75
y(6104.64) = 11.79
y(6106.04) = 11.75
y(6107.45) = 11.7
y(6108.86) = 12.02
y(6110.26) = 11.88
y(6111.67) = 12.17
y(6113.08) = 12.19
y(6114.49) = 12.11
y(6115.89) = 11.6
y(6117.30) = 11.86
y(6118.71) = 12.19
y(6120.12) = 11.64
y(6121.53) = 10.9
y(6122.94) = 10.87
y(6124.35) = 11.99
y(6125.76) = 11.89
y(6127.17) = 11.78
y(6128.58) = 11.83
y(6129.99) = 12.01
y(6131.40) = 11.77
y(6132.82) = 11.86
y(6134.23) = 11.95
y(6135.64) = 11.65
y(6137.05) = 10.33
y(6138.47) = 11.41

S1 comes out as 0.00 mag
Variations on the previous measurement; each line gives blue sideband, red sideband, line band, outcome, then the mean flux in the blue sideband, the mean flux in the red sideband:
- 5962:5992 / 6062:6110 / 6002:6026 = 0.013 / 12.3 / 11.8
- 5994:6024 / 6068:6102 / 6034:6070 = 0.001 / 12.1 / 11.9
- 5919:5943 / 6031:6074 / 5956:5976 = -0.023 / 12.3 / 12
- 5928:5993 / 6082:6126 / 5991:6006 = -0.015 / 12.3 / 11.8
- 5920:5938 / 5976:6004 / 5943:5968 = -0.011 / 12.2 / 12.2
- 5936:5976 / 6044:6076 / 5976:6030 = 0.009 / 12.4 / 12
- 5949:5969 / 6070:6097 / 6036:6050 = 0.013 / 12.4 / 12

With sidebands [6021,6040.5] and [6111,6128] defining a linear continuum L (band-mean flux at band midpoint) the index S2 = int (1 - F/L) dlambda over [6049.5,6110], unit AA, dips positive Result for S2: 0.0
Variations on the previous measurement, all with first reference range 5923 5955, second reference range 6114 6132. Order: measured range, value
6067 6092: -0.24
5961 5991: -0.37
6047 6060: -0.16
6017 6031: 0.03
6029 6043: -0.05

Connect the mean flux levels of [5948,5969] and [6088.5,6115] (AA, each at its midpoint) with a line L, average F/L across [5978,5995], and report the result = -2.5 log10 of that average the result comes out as 0.00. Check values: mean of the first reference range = 12.4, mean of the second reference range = 11.8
